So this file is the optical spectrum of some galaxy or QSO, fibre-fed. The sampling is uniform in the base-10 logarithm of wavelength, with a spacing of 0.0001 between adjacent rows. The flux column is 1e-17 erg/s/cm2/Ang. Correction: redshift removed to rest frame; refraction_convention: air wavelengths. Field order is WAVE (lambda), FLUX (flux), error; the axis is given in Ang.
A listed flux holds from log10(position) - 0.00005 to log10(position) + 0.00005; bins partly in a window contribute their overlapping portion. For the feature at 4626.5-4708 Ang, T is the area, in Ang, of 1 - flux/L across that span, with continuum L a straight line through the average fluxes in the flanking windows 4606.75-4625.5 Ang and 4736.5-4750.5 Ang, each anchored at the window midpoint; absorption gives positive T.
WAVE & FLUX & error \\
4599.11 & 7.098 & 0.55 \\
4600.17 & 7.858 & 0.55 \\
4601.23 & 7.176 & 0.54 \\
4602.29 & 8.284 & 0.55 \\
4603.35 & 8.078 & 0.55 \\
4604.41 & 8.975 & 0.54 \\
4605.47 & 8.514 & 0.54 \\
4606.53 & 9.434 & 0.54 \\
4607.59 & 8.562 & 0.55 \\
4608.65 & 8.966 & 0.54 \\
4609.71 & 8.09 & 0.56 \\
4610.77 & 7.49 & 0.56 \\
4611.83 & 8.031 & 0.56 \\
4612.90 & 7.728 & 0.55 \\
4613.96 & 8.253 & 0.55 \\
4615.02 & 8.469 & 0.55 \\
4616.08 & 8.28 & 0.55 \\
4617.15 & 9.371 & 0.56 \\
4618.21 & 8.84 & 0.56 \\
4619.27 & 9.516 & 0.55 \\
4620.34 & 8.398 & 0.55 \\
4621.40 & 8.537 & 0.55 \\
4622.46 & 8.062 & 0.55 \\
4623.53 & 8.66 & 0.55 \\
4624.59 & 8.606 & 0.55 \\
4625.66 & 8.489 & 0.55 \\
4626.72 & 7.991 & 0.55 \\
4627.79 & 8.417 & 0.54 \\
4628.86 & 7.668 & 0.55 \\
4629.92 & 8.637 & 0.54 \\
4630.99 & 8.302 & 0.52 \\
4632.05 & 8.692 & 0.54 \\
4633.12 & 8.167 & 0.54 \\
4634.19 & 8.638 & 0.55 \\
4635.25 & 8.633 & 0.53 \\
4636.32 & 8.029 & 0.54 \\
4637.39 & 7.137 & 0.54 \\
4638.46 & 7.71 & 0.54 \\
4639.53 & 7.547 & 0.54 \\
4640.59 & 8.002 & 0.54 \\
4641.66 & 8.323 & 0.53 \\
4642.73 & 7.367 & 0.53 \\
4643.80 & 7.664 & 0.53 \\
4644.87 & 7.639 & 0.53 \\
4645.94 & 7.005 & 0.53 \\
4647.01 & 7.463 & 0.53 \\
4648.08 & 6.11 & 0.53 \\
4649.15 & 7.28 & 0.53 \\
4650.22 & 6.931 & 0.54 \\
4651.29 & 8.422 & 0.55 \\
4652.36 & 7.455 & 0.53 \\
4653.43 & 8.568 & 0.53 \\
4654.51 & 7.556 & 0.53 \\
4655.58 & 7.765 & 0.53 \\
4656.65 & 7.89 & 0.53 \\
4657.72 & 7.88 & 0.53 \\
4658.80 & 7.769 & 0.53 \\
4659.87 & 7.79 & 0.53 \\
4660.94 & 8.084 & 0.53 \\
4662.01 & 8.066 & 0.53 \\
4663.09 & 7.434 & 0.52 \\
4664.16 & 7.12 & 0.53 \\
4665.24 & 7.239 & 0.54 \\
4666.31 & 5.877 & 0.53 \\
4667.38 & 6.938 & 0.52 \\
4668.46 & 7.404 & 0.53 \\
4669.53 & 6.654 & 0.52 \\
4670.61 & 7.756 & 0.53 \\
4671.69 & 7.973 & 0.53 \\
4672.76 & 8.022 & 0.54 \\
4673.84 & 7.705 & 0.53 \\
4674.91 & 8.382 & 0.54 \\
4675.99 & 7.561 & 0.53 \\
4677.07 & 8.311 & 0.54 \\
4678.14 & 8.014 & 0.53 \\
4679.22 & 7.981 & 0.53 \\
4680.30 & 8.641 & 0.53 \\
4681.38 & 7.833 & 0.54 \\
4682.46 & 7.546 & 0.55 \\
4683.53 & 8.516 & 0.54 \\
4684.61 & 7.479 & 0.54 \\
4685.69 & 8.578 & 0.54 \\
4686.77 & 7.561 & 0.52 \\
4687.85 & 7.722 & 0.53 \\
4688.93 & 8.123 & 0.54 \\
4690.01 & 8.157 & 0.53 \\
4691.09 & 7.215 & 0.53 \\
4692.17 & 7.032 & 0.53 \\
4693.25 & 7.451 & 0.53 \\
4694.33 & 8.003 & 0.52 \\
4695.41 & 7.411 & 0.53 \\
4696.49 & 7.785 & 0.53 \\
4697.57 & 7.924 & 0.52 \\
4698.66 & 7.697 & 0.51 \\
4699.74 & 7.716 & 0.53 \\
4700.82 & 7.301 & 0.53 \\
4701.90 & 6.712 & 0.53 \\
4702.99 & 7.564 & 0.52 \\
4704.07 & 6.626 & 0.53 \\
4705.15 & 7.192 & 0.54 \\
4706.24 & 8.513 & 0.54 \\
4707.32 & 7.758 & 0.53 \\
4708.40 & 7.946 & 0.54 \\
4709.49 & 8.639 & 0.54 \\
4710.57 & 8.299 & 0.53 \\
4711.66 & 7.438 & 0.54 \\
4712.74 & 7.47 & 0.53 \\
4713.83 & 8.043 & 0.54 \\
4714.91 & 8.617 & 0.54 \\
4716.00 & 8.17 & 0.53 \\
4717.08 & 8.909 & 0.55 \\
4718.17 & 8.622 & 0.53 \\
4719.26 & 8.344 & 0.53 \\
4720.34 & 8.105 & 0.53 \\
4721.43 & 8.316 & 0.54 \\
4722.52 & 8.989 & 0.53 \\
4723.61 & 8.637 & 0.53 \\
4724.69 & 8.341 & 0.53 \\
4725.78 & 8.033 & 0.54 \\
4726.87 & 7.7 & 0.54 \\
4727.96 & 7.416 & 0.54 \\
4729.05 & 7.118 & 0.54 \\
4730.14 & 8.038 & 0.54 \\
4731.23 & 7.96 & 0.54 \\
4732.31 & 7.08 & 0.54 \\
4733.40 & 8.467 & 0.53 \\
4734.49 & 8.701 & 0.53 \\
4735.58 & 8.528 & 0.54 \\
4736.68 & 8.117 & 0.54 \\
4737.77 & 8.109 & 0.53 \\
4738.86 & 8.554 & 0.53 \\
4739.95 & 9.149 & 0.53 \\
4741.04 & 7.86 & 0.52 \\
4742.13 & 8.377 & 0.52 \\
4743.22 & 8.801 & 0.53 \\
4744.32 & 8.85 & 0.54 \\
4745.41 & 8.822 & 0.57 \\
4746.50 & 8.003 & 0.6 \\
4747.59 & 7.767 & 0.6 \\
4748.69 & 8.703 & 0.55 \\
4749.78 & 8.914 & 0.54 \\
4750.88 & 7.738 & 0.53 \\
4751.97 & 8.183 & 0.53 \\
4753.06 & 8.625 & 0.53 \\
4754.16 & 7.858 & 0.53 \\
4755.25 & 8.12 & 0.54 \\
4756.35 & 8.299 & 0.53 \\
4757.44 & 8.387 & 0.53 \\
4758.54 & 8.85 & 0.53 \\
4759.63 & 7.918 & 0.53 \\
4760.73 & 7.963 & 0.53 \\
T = 7.2 Ang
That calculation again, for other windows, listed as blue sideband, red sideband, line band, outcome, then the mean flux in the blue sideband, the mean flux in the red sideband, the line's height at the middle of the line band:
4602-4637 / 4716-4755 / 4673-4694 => 1.17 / 8.45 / 8.28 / 8.35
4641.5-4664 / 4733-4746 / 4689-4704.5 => 1.11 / 7.62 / 8.52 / 8.08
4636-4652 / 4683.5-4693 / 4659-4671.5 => 0.48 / 7.5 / 7.77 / 7.63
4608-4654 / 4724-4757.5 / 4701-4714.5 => 0.81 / 8.08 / 8.22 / 8.18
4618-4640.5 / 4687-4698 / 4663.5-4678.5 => 0.76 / 8.31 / 7.68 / 7.89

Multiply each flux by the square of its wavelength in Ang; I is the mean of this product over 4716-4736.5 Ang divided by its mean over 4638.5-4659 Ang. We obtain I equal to 1.11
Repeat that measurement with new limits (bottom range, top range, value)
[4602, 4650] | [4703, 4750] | 1.05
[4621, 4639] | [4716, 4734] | 1.03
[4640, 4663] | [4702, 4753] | 1.10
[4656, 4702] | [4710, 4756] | 1.10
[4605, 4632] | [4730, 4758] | 1.04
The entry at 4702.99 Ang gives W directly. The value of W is 7.564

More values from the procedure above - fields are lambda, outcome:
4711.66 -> 7.438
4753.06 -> 8.625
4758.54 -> 8.85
